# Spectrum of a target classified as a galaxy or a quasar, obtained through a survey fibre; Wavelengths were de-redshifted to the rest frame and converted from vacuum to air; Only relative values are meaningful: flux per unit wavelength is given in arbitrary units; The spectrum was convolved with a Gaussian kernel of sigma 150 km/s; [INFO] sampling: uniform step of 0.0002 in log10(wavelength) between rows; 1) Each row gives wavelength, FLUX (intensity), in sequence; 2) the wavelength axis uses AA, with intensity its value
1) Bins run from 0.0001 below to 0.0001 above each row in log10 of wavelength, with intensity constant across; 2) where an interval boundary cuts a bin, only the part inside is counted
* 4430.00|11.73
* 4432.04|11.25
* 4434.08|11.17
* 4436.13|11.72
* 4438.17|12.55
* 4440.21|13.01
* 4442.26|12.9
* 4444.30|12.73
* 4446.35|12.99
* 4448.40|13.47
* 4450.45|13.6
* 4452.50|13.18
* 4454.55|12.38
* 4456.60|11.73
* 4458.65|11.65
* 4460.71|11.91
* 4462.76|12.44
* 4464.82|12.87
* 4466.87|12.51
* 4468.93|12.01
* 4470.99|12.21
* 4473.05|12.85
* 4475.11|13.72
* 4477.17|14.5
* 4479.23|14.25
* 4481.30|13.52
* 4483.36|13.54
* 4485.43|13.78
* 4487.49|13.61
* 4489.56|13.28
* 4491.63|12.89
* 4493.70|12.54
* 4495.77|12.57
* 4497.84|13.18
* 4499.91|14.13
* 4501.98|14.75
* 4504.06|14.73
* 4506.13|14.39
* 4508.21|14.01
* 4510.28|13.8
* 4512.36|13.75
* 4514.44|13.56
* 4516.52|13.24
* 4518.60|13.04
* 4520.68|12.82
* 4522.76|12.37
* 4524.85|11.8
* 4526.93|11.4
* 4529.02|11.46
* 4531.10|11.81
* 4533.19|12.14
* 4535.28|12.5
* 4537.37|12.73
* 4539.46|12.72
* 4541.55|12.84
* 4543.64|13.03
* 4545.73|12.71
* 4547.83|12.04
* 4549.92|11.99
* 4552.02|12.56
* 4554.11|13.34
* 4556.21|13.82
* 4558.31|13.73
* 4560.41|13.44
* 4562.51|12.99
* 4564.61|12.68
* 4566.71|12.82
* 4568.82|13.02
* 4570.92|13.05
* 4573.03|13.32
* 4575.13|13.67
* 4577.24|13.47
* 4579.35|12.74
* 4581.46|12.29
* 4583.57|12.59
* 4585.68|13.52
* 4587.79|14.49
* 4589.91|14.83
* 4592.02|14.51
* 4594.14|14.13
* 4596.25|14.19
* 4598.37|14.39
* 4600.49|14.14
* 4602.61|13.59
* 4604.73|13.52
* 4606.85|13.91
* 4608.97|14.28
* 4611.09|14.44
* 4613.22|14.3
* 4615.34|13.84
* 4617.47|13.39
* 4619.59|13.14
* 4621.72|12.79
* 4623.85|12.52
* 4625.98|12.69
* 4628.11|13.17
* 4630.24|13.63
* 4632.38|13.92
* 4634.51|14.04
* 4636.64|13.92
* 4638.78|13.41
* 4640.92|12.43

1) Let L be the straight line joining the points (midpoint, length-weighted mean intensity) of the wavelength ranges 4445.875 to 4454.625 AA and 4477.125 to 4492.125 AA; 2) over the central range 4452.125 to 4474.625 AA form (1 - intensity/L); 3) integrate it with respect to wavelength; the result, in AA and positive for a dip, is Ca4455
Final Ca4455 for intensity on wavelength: 1.7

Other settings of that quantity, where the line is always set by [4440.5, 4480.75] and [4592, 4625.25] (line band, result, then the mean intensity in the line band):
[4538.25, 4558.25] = 0.85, 12.8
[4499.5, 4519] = -1.20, 14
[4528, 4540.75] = 1.03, 12.2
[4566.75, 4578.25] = 0.25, 13.3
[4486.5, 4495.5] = 0.00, 13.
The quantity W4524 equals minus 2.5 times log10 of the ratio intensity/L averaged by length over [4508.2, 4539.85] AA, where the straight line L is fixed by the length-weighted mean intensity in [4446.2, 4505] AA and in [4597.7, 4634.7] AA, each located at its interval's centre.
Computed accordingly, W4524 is 0.05 mag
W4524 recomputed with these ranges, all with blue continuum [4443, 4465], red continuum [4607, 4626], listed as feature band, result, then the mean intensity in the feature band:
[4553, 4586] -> 0.01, 13.1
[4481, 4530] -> -0.03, 13.3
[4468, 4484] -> -0.05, 13.3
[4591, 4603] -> -0.06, 14.2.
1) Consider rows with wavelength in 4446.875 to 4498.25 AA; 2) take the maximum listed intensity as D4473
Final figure 14.5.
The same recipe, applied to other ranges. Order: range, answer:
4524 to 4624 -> 14.83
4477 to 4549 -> 14.75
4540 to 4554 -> 13.03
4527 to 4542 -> 12.84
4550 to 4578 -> 13.82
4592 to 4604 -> 14.51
